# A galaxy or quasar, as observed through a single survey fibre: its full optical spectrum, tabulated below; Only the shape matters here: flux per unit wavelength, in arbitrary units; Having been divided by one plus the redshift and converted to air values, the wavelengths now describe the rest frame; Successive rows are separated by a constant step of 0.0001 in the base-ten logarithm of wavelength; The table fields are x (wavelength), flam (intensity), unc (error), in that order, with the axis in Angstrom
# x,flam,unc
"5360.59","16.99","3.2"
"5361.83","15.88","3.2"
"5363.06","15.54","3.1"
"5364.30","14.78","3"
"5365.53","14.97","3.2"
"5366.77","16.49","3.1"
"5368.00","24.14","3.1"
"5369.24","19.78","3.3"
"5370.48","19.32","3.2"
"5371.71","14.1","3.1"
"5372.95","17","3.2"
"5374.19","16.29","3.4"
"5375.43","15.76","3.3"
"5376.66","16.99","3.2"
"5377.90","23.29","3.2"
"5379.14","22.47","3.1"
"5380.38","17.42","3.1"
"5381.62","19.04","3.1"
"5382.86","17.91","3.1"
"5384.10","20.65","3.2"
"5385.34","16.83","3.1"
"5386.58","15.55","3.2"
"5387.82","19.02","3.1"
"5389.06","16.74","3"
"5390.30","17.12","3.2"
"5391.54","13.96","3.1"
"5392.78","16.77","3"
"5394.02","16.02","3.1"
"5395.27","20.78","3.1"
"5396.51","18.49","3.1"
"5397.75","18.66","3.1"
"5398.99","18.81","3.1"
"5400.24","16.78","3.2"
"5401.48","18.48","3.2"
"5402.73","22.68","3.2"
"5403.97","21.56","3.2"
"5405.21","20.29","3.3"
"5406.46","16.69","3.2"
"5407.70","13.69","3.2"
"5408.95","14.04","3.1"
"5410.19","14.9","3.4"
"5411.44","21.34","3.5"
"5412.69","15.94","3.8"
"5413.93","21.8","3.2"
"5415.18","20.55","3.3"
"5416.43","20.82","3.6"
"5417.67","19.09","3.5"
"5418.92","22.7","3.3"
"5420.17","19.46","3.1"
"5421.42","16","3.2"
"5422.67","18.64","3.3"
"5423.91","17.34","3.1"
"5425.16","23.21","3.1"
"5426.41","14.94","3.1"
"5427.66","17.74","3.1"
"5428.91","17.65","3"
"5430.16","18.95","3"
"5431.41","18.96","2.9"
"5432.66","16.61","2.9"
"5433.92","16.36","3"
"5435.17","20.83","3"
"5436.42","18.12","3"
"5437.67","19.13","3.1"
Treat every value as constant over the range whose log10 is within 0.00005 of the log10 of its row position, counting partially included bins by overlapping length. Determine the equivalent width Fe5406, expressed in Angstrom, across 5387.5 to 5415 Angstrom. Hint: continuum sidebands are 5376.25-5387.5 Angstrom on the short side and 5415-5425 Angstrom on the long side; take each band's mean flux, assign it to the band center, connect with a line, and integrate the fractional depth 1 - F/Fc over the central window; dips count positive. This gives 1.77 Angstrom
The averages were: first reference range 18.9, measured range 18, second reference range 19.5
